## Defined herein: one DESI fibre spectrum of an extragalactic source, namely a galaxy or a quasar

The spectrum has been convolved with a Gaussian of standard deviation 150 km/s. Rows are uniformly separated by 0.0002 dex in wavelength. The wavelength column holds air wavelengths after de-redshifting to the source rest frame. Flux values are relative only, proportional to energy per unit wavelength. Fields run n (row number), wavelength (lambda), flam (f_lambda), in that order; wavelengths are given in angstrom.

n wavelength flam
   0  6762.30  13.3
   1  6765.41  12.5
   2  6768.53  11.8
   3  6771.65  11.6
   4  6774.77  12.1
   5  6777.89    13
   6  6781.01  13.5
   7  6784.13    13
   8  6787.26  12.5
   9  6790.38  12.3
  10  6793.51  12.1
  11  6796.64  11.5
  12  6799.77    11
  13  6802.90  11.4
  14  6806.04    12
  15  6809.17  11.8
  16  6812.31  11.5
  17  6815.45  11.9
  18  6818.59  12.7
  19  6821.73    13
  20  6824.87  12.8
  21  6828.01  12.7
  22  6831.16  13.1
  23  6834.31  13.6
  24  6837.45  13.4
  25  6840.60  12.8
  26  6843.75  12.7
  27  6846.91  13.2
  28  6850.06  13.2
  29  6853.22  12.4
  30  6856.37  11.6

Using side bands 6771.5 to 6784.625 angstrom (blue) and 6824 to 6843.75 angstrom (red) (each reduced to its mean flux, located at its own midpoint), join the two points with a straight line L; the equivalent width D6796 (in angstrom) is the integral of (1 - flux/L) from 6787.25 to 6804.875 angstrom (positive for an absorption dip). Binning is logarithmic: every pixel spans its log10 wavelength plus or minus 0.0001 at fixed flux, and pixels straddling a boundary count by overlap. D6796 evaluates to 1.49 angstrom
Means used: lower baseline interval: 12.7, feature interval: 11.7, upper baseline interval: 13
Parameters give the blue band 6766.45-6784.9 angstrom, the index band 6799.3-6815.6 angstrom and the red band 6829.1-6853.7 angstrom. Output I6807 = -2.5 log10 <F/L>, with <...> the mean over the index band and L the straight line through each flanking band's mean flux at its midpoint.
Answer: 0.10 mag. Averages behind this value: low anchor 12.5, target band 11.6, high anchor 13.1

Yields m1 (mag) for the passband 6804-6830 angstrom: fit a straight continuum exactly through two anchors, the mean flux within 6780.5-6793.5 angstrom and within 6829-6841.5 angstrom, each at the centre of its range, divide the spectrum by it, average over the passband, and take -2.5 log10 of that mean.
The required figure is 0.06 mag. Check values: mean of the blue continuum 12.7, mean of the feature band 12.3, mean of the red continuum 13.2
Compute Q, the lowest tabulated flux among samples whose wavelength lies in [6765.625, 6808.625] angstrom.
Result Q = 11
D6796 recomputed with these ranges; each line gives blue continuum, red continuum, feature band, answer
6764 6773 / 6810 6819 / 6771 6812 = -0.7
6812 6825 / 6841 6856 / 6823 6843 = -0.7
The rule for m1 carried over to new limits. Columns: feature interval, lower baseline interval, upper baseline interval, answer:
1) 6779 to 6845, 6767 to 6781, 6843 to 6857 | 0.00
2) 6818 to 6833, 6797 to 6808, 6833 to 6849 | -0.04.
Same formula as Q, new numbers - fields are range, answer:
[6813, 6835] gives 11.9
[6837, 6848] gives 12.7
